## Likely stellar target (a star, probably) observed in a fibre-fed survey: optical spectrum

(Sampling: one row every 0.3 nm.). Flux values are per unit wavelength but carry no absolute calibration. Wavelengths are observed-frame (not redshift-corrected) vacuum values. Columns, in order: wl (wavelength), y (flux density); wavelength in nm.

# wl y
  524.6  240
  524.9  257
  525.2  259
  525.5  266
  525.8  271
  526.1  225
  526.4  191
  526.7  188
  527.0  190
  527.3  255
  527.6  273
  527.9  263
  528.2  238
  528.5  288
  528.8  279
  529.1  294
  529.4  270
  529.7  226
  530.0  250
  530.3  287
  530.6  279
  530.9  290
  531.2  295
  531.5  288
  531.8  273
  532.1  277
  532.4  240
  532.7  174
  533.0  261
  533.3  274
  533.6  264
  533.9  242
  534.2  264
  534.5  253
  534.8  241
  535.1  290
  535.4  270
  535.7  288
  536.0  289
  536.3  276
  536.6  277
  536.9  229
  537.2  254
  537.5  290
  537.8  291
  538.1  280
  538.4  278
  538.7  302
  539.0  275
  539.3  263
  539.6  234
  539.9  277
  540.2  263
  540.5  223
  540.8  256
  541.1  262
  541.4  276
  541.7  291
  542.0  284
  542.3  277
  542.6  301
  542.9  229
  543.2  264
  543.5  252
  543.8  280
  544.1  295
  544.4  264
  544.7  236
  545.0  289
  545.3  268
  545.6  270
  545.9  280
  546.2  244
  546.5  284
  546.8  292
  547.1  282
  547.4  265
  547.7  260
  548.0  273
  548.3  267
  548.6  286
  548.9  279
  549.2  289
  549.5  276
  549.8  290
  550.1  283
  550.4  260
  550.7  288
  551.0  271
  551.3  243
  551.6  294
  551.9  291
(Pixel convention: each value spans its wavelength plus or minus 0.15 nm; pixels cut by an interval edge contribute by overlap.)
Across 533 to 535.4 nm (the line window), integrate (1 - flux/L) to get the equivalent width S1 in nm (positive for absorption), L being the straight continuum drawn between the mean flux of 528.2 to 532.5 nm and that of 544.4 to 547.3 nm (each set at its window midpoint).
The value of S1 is 0.10 nm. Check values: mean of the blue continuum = 273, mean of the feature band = 262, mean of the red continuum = 271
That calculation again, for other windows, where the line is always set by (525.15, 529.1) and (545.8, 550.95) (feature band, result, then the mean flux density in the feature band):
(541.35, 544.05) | -0.051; 273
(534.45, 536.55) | -0.124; 274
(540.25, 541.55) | 0.053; 255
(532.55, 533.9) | 0.064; 243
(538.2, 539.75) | -0.045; 271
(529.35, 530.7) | -0.057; 261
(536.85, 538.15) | -0.049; 271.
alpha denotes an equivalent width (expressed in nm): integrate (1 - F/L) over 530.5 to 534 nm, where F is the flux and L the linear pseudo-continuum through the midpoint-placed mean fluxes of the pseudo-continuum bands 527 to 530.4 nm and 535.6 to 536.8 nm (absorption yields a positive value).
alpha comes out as 0.09 nm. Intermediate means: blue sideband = 262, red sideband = 280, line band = 263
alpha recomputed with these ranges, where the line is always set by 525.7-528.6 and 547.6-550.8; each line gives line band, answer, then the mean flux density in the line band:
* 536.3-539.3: -0.21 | 275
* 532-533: 0.06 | 233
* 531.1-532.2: -0.17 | 283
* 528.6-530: -0.15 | 266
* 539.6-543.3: -0.03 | 266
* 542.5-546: 0.00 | 268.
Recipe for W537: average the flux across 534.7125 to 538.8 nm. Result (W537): 276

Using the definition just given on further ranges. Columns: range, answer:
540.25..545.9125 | 268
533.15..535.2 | 260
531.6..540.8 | 264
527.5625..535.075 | 264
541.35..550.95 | 274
